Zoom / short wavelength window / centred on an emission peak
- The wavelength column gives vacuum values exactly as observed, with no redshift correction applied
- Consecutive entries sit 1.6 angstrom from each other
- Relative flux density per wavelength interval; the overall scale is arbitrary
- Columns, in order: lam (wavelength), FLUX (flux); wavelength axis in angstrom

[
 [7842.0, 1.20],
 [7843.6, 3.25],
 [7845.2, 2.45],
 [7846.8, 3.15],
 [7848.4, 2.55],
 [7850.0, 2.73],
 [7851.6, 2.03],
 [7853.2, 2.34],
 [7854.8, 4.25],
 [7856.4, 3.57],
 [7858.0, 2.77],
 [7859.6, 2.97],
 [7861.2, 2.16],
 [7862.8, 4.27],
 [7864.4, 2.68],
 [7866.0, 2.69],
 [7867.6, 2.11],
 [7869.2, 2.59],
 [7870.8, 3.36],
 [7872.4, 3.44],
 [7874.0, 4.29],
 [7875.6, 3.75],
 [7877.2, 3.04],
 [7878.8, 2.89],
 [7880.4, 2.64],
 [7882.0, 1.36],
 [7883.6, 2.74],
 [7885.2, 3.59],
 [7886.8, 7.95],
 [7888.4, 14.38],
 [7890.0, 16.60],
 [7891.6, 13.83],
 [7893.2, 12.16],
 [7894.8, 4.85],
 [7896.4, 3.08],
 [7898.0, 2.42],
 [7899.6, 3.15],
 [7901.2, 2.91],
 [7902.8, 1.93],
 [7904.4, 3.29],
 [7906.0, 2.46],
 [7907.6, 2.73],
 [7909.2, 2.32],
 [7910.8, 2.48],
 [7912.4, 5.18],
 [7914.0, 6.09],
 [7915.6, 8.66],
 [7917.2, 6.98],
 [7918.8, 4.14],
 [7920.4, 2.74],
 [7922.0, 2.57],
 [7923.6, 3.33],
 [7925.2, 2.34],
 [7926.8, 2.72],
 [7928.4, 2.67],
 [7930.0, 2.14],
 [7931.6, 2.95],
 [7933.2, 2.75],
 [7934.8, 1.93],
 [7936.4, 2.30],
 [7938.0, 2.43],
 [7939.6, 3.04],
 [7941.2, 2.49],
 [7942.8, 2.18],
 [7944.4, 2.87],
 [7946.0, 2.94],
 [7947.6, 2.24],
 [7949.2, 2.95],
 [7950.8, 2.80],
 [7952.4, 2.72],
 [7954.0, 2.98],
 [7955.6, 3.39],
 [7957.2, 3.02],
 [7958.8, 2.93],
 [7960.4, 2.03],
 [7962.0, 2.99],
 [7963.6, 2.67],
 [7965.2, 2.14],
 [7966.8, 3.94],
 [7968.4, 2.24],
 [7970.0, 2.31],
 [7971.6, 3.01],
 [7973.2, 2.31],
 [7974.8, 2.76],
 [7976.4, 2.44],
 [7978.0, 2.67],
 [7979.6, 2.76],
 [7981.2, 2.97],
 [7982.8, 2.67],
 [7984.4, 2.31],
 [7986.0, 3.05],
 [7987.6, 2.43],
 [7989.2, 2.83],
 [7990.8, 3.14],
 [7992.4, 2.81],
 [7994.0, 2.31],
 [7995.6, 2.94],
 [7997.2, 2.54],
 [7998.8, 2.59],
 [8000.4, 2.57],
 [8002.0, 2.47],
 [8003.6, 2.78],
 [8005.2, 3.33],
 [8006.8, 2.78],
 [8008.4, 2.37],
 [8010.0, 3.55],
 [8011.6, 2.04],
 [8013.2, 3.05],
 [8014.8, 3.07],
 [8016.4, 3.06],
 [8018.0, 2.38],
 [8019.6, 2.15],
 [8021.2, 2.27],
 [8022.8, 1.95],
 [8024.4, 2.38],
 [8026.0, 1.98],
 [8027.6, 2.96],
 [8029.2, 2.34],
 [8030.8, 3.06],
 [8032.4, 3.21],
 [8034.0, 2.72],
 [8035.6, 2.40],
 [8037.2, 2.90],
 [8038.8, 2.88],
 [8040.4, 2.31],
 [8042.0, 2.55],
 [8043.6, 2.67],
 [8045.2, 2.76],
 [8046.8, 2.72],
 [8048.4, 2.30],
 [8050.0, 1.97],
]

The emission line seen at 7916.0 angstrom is [N II]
